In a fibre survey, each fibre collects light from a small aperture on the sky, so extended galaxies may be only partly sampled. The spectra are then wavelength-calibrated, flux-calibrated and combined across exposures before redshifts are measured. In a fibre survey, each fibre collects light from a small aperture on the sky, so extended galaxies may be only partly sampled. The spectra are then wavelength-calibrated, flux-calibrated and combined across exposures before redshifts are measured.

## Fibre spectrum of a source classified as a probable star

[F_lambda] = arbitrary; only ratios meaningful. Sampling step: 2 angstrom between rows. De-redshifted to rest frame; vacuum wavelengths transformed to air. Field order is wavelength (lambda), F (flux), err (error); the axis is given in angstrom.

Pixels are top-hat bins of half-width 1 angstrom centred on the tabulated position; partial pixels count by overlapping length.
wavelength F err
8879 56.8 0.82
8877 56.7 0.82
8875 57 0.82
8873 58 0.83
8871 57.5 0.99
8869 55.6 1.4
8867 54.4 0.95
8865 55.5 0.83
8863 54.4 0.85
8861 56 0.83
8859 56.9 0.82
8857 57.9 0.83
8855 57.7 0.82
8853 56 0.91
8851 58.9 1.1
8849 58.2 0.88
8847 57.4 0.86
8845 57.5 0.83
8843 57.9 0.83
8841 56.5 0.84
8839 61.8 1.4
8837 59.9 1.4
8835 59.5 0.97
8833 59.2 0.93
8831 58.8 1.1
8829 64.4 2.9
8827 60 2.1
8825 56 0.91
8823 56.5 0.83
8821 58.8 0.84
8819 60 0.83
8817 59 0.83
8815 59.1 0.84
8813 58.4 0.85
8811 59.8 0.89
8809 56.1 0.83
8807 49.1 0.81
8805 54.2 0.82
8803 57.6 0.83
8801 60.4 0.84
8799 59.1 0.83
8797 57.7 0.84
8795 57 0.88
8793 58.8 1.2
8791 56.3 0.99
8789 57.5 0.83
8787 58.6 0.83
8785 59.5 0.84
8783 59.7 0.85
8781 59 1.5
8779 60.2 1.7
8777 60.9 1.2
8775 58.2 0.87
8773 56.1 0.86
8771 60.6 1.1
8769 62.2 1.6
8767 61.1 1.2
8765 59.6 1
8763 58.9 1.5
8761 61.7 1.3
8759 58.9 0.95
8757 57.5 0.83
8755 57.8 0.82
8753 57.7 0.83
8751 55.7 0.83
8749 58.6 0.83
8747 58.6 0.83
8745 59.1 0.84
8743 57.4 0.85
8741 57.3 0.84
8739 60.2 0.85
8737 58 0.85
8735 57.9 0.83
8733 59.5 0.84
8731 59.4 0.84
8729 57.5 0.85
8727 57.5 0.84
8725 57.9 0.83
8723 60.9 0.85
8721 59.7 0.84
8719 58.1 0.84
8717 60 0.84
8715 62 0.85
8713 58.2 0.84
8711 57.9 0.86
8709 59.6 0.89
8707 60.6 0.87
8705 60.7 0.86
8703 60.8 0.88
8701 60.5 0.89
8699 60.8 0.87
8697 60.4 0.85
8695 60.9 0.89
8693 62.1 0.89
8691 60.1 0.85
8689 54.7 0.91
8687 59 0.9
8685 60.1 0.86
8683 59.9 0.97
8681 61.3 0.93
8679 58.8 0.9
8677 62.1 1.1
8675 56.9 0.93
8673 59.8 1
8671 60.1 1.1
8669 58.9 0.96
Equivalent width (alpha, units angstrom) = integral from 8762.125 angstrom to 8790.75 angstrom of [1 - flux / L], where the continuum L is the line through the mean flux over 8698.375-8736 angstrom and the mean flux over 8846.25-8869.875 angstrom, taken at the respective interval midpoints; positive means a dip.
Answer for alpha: -0.6 angstrom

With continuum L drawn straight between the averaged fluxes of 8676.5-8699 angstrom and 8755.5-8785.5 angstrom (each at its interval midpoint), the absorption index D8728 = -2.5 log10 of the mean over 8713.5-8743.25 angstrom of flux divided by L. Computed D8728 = 0.02 mag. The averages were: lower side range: 59.9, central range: 58.9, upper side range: 59.6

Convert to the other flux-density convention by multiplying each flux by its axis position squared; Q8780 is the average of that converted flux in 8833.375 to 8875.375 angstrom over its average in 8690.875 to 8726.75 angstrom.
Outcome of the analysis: 1.0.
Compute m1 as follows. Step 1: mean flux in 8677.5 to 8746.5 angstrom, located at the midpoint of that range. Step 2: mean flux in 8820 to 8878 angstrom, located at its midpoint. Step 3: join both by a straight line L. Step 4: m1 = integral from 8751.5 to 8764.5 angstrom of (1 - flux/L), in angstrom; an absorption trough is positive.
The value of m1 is 0.0 angstrom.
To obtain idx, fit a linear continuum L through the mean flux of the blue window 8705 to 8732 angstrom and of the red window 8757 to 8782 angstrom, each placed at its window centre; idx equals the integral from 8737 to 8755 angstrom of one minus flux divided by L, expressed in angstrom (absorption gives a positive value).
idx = 0.4 angstrom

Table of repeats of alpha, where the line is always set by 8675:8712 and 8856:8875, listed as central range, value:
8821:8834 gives -0.5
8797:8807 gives 0.1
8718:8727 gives 0.1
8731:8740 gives 0.0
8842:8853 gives -0.2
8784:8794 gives 0.0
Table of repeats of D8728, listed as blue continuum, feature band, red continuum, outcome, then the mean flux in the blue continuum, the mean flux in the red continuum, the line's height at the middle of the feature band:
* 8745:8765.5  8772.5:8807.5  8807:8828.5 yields 0.007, 58.5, 58.1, 58.3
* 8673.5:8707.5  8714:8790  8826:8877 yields 0.003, 60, 57.9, 59.2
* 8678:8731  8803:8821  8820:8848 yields 0.035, 59.6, 58.9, 59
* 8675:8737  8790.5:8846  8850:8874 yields -0.015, 59.6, 56.6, 57.4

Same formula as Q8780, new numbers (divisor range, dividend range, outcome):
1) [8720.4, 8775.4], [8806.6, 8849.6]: 1.01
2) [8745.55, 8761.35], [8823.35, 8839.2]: 1.04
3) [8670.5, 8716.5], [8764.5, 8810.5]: 0.99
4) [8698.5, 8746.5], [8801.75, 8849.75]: 1.01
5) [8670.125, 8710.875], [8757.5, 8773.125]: 1.02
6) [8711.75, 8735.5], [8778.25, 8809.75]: 0.99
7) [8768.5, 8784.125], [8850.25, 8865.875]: 0.97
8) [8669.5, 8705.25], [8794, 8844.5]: 1.00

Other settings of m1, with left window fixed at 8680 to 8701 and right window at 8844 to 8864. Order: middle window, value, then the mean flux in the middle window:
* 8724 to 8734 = 0.2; 58.4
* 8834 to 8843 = -0.3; 59.3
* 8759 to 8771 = -0.4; 60.5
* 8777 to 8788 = -0.2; 59.5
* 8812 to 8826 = -0.1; 58.3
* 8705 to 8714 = 0.1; 59.3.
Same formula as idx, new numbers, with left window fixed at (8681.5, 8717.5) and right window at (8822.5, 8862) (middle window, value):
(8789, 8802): 0.2 angstrom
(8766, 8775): -0.1 angstrom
